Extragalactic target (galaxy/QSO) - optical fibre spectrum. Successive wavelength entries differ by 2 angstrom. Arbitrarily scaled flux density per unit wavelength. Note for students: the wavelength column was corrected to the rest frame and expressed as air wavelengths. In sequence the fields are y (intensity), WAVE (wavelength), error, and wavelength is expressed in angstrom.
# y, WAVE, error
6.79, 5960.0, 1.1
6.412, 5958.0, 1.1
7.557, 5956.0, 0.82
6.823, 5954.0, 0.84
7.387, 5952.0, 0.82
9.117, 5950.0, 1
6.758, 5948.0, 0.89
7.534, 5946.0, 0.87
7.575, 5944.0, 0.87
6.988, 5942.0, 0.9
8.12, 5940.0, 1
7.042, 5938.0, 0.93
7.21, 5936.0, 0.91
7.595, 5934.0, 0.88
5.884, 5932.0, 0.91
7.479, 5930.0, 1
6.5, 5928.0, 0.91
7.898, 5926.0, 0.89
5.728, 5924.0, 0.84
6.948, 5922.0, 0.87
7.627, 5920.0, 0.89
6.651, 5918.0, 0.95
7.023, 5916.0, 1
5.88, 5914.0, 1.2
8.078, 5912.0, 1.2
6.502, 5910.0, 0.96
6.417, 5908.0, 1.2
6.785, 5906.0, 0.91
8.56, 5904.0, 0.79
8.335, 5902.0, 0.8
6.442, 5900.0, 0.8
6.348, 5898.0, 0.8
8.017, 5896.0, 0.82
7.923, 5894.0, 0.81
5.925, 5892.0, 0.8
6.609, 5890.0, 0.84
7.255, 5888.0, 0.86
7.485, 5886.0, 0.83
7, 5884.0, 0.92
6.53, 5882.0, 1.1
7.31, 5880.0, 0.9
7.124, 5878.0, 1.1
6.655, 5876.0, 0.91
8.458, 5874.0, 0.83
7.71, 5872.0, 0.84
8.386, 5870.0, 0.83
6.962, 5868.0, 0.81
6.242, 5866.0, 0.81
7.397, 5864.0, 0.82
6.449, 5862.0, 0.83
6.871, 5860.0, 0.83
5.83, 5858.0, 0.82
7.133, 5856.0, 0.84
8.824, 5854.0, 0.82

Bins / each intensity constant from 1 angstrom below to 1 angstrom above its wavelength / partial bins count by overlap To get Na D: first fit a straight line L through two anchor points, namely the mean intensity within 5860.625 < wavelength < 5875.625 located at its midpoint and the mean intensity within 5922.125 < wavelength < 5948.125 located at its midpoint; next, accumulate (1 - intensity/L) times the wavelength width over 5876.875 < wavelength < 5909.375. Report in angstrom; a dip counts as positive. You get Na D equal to 0.6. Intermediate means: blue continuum 7.33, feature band 7.12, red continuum 7.11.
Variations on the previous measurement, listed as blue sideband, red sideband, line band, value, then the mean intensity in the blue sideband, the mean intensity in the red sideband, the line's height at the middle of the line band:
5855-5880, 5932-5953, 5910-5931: 1.1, 7.11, 7.45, 7.35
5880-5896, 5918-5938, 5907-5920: 0.3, 7.05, 6.97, 7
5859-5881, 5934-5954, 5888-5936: 2.4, 7.23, 7.49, 7.38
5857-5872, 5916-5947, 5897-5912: -0.2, 6.93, 7.12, 7.04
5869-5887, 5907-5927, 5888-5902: 0.3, 7.41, 6.88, 7.17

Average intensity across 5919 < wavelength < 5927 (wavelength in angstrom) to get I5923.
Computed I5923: 7.05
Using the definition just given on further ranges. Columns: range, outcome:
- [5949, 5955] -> 7.78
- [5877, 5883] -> 6.99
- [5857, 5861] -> 6.35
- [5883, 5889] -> 7.25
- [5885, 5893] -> 6.82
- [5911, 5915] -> 6.98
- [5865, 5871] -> 7.2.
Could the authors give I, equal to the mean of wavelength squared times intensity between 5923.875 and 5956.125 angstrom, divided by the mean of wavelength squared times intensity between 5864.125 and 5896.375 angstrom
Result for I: 1.03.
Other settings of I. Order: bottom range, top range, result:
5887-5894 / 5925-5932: 1.06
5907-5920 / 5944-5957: 1.12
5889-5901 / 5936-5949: 1.08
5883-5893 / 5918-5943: 1.05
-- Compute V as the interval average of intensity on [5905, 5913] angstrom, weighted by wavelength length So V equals 6.95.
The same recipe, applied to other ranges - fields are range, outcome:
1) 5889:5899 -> 6.96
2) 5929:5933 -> 6.68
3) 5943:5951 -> 7.75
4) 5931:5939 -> 6.93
